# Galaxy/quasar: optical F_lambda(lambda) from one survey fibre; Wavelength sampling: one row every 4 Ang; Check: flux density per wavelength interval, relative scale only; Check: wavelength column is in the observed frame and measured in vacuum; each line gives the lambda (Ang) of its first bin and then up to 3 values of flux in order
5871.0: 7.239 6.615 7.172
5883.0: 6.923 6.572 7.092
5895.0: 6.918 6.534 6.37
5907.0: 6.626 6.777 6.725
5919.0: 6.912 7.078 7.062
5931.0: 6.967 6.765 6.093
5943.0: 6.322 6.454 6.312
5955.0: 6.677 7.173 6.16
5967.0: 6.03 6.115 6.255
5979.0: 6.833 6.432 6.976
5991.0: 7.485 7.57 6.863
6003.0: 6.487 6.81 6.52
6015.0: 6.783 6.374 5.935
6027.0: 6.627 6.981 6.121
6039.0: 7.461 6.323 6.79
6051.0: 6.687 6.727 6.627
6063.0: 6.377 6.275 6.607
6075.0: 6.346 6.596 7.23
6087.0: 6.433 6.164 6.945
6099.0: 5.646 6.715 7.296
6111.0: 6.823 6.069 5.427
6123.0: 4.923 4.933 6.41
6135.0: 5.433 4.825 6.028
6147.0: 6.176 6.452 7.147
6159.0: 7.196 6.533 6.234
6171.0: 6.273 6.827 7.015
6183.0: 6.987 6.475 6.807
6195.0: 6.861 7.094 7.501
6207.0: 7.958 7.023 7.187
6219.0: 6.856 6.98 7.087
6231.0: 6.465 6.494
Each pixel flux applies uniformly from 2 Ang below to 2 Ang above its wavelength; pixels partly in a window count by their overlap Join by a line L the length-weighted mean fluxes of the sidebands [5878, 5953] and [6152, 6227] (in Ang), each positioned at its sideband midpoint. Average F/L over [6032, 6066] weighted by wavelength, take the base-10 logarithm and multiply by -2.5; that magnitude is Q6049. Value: 0.03 mag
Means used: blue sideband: 6.71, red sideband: 6.94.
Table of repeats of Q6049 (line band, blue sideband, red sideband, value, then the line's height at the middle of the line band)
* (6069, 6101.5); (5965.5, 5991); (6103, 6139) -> -0.077 mag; 6.06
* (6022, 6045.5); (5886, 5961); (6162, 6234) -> 0.029 mag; 6.78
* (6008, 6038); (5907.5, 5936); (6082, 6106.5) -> 0.027 mag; 6.68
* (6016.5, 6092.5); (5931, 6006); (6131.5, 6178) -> -0.015 mag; 6.48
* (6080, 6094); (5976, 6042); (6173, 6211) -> 0.040 mag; 6.88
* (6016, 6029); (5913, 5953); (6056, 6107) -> 0.040 mag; 6.59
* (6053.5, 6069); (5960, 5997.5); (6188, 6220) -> 0.057 mag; 6.84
